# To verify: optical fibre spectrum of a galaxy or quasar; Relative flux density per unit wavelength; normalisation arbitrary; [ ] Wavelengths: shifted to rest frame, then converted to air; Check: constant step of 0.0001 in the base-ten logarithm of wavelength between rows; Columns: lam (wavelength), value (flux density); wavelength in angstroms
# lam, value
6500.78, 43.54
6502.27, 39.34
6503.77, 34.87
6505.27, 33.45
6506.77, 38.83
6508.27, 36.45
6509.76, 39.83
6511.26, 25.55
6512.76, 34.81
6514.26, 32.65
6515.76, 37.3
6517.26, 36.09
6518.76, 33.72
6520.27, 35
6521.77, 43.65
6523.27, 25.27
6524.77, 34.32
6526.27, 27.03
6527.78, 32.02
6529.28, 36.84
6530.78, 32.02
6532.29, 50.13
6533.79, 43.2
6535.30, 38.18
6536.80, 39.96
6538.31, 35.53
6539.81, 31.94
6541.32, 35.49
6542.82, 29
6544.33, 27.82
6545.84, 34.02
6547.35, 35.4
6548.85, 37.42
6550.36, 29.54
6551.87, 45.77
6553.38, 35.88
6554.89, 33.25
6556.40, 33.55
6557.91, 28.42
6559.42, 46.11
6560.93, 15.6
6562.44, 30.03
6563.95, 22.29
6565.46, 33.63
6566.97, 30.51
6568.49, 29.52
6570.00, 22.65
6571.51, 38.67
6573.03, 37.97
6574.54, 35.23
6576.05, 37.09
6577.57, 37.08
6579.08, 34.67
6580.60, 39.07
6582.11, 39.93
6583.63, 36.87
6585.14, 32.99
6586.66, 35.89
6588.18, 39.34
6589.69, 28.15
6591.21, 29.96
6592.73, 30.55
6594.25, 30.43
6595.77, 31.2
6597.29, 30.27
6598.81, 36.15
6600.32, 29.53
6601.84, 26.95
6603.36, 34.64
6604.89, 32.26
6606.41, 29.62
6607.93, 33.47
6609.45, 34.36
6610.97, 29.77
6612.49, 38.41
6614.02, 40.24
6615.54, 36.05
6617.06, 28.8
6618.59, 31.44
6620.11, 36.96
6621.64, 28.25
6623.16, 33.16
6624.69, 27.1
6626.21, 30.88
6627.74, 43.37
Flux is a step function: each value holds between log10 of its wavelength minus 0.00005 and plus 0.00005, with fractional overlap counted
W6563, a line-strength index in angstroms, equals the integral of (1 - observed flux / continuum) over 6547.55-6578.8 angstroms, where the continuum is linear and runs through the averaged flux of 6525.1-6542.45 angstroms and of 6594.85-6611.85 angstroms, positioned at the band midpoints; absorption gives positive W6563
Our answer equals 1.19 angstroms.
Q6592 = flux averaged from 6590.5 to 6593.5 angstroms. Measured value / 30.2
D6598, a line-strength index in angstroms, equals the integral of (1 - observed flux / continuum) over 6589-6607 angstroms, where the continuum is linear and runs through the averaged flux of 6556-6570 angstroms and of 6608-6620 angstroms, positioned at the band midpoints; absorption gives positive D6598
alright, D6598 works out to 1.07 angstroms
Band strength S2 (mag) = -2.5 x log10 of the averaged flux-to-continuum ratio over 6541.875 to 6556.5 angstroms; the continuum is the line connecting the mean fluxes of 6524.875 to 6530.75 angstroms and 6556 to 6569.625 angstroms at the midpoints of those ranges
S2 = -0.12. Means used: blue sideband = 32.2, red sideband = 29.7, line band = 34.2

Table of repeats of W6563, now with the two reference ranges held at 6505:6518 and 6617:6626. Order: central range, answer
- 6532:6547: -0.9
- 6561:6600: -0.4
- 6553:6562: 0.4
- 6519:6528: 0.4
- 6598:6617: -1.0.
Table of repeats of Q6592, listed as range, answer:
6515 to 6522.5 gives 37.1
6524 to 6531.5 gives 32.4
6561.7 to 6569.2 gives 29.2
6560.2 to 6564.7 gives 22.7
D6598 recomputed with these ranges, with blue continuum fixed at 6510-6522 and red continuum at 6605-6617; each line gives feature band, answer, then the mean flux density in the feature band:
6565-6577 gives 0.40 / 33.2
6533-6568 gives 0.91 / 33.6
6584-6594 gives 0.41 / 32.8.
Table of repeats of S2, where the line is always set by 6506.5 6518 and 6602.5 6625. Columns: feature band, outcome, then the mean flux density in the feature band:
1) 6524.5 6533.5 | -0.04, 35.9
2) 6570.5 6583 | -0.10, 37.2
